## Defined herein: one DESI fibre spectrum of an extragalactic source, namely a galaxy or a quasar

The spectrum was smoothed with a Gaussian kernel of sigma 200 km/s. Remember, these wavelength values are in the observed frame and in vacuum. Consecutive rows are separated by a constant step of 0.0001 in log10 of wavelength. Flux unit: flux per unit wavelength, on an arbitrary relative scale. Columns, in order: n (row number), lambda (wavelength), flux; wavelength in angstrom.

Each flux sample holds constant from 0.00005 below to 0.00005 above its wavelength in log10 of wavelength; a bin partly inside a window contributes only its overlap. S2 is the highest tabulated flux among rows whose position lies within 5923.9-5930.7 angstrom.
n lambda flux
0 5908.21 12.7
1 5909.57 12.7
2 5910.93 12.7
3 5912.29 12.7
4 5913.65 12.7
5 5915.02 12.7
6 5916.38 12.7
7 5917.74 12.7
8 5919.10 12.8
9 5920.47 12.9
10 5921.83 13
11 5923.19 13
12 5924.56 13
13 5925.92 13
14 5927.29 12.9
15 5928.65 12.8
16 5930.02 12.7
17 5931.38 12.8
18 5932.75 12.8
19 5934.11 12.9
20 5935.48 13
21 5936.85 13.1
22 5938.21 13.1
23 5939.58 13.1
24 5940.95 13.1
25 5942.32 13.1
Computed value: 13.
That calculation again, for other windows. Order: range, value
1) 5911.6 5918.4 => 12.7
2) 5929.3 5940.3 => 13.1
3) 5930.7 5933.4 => 12.8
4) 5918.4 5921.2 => 12.9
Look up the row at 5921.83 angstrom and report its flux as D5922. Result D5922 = 13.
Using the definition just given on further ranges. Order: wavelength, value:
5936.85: 13.1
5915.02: 12.7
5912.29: 12.7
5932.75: 12.8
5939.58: 13.1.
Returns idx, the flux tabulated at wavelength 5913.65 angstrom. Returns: 12.7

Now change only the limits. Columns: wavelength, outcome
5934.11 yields 12.9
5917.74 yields 12.7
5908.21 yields 12.7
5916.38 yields 12.7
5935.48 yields 13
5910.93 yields 12.7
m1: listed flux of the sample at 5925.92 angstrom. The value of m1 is 13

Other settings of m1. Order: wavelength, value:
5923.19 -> 13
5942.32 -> 13.1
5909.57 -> 12.7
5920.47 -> 12.9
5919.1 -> 12.8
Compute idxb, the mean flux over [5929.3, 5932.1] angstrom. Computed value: 12.7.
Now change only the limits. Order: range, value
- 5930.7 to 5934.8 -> 12.8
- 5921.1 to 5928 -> 13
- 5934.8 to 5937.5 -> 13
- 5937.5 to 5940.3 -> 13.1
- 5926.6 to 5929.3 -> 12.8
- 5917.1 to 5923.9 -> 12.9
